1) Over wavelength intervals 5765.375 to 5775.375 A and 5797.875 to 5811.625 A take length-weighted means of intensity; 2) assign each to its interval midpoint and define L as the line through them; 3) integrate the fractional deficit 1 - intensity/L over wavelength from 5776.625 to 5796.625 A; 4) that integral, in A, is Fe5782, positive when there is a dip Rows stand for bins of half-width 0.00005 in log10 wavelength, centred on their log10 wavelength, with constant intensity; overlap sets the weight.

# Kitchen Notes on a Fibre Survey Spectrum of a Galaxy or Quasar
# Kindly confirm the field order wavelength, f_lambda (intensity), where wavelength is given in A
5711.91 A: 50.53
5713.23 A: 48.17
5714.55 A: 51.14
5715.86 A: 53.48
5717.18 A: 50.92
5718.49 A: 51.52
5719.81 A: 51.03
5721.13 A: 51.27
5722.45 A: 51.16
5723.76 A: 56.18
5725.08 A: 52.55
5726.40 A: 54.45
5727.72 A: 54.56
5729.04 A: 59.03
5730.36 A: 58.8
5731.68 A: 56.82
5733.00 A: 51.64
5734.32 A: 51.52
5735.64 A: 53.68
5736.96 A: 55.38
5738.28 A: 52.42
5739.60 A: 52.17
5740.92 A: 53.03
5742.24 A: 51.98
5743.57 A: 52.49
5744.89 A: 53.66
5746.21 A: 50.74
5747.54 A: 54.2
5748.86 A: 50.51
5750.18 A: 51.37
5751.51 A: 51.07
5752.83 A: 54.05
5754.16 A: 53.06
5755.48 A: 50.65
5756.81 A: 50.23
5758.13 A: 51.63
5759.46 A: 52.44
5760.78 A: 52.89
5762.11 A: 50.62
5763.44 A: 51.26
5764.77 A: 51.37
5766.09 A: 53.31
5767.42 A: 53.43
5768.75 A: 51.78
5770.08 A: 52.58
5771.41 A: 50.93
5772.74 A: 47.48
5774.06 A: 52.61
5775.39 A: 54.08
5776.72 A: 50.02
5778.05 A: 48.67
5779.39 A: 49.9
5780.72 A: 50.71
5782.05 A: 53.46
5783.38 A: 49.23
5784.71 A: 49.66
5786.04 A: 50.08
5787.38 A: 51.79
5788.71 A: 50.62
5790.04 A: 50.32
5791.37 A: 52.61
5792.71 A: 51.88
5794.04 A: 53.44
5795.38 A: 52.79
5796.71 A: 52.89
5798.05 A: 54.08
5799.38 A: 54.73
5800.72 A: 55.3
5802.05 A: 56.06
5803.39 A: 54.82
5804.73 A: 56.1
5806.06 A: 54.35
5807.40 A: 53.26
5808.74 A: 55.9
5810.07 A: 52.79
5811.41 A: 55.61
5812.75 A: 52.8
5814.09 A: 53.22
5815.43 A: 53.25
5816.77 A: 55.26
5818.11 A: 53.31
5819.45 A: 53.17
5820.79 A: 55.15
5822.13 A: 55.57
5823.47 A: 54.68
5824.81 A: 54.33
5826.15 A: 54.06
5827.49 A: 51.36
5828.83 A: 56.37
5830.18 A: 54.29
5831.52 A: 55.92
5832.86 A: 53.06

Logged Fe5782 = 0.8 A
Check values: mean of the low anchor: 51.9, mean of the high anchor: 54.8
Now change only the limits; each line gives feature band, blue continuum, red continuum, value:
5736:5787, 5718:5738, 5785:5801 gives 1.37 A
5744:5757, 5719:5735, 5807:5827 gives 0.49 A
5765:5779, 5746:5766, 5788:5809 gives 0.28 A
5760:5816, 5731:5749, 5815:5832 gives 1.38 A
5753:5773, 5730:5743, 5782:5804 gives 0.53 A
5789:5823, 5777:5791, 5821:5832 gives -0.85 A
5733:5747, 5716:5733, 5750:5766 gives 0.07 A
